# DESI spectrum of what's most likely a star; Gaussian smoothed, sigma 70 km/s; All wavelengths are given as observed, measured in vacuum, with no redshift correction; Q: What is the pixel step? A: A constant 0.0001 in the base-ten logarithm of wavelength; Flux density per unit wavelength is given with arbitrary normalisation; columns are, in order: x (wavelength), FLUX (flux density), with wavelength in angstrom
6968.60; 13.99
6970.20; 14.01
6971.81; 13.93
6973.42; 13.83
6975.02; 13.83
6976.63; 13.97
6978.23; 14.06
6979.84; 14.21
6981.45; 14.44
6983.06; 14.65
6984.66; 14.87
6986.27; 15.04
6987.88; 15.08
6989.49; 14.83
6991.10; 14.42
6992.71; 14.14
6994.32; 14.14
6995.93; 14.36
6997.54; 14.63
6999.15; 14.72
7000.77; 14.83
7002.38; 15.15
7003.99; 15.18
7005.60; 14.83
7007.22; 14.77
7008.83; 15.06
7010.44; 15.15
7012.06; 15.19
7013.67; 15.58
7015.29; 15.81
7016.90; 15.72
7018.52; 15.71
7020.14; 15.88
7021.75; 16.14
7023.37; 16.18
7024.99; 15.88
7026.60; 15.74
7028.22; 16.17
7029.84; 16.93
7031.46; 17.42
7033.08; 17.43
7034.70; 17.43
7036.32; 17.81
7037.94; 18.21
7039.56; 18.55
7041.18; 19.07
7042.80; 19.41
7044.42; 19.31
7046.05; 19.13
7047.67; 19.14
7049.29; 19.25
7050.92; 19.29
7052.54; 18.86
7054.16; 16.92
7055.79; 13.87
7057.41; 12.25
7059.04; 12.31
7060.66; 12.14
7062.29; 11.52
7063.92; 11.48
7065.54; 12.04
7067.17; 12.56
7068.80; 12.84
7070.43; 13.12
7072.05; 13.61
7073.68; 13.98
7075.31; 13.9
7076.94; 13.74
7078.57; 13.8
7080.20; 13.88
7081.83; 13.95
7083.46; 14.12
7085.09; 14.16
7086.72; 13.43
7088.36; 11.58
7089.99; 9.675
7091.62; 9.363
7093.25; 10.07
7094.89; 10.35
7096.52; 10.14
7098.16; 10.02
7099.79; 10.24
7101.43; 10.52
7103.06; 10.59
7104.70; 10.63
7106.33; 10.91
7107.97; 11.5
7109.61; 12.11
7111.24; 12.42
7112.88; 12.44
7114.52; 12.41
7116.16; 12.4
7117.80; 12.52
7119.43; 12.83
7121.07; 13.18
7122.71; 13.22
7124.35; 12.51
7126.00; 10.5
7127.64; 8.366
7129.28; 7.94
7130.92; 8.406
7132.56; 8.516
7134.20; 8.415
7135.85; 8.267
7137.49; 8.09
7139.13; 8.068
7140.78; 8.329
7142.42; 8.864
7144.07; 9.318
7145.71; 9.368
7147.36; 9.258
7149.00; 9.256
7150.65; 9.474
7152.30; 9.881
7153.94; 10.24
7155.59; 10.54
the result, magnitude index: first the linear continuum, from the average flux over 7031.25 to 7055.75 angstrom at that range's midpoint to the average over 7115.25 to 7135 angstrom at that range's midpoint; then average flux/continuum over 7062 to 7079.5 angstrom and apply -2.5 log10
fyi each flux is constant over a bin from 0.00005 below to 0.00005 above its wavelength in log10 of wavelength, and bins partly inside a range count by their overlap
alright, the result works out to 0.21 mag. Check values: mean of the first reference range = 18.4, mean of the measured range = 13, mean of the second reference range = 10.7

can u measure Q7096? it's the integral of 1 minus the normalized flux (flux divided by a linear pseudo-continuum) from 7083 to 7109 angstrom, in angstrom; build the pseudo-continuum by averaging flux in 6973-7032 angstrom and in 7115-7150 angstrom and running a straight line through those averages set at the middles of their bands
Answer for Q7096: 0.7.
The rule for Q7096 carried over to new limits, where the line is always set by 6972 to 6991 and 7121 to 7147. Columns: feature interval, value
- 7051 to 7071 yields -3.0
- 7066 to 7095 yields -4.1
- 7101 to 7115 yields -1.8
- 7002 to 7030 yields -4.9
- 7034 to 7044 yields -4.8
